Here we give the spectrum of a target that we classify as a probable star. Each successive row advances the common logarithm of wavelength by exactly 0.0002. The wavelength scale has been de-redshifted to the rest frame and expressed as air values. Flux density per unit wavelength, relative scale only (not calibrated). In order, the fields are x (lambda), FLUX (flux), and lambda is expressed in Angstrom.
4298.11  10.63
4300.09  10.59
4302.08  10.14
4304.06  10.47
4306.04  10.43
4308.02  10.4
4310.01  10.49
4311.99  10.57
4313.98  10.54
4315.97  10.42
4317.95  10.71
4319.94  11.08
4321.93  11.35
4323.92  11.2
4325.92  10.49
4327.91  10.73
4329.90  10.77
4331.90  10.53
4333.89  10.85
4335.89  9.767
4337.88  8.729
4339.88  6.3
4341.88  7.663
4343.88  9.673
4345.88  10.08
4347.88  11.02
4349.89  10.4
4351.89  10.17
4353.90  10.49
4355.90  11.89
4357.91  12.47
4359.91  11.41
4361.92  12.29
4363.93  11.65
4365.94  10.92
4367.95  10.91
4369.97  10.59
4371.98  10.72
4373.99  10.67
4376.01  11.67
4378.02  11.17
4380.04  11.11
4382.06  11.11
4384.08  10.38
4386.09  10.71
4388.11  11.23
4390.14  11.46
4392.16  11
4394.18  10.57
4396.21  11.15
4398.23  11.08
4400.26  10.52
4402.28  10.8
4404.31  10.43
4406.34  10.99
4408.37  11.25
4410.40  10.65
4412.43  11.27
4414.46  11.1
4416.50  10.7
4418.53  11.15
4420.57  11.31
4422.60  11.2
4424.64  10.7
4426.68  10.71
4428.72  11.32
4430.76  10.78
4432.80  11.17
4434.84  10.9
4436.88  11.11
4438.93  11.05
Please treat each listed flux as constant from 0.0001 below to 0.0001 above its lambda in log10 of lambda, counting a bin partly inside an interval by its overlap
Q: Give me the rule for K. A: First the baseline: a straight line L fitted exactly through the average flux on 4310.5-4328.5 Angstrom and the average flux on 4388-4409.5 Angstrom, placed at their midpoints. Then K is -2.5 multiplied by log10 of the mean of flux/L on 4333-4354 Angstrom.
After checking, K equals 0.14 mag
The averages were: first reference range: 10.8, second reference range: 10.9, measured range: 9.51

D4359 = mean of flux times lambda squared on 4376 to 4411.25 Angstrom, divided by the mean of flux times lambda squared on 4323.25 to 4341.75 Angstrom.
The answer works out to 1.1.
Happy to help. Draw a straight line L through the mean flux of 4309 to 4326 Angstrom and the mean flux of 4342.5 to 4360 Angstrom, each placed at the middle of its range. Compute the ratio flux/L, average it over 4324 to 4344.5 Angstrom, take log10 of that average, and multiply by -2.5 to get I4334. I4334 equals 0.12 mag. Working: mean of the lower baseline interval 10.8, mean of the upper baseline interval 10.7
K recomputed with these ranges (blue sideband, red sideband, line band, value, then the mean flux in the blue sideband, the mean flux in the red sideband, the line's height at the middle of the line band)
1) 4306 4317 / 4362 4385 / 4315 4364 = 0.03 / 10.5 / 11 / 10.7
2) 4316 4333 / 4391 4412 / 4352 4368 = -0.06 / 10.8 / 10.9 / 10.8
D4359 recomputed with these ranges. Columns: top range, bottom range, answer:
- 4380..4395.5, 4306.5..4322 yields 1.06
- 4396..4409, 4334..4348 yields 1.24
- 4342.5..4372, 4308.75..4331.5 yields 1.04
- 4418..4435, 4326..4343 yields 1.21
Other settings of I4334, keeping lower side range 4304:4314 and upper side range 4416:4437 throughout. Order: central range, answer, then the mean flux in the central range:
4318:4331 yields -0.04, 10.9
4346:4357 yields -0.01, 10.7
